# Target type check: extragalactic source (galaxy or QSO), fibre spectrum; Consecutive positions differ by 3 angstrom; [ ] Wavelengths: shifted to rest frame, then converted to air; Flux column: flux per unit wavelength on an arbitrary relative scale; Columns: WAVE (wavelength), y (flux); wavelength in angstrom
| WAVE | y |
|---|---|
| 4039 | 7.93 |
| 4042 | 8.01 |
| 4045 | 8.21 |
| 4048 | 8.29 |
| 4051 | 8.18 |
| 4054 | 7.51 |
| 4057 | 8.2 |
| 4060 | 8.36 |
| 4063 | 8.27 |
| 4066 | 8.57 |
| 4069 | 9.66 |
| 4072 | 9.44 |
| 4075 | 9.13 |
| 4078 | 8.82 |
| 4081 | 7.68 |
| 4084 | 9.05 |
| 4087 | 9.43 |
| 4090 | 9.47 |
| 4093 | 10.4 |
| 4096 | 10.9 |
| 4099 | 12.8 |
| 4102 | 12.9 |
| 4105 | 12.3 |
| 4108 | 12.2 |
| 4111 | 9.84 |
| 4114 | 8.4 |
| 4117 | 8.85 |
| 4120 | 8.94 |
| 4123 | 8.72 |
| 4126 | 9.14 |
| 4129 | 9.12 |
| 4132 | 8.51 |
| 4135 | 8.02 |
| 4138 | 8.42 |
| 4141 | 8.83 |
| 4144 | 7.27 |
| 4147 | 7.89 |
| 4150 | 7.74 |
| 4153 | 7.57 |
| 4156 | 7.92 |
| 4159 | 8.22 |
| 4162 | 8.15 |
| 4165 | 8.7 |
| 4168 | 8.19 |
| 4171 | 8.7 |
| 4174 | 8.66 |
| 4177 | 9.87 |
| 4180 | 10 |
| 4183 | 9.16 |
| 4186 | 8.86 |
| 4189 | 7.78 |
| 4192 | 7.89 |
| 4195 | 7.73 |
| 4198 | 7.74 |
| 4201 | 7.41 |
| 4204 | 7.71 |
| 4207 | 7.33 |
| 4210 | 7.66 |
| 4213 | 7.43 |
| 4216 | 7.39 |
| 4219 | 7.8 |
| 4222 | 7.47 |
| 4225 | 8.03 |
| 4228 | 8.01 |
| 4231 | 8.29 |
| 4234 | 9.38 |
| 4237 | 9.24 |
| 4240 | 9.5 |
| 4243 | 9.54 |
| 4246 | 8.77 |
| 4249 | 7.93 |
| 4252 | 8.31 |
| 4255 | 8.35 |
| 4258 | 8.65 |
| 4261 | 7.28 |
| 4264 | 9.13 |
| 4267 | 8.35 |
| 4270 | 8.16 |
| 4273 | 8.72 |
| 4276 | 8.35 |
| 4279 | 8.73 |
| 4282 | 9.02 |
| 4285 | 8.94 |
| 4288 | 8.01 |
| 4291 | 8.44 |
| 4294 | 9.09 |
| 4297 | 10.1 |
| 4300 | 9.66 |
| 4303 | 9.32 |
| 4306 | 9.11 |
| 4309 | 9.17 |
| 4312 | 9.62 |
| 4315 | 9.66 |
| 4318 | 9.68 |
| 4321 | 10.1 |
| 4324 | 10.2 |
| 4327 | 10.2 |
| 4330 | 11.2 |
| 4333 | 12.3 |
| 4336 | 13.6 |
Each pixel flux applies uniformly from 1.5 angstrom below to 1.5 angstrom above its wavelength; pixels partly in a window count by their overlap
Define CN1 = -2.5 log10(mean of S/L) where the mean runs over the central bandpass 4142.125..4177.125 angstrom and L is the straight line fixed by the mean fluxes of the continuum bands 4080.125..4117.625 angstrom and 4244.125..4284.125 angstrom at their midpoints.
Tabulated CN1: 0.18 mag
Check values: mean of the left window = 10.4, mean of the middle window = 8.18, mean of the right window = 8.46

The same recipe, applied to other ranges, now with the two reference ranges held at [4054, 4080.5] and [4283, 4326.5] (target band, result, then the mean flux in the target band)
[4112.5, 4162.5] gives 0.070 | 8.34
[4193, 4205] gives 0.184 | 7.65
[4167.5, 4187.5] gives -0.011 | 9.11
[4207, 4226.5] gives 0.197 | 7.61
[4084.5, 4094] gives -0.107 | 9.66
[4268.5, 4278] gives 0.106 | 8.43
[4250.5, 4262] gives 0.131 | 8.19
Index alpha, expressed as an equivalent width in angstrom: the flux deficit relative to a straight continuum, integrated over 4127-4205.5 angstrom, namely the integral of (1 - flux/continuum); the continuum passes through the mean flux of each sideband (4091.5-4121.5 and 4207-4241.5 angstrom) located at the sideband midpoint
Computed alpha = 9.2 angstrom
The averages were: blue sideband 10.8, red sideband 8.16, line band 8.32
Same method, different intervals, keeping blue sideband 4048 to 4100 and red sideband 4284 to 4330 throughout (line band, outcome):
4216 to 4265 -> 4.89 angstrom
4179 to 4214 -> 4.76 angstrom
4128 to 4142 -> 1.00 angstrom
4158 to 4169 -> 1.10 angstrom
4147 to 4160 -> 1.95 angstrom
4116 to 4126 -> 0.33 angstrom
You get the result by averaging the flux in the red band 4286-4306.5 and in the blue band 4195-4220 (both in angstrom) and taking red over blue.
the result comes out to 1.20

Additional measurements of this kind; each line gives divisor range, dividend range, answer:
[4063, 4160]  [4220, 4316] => 0.95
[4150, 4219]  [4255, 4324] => 1.10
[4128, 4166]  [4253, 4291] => 1.04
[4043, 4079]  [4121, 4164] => 0.97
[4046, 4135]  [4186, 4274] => 0.87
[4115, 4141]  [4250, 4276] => 0.96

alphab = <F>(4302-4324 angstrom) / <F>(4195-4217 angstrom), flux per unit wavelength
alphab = 1.3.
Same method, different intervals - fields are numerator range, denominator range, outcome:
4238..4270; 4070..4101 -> 0.88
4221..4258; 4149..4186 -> 1.00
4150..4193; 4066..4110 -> 0.83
